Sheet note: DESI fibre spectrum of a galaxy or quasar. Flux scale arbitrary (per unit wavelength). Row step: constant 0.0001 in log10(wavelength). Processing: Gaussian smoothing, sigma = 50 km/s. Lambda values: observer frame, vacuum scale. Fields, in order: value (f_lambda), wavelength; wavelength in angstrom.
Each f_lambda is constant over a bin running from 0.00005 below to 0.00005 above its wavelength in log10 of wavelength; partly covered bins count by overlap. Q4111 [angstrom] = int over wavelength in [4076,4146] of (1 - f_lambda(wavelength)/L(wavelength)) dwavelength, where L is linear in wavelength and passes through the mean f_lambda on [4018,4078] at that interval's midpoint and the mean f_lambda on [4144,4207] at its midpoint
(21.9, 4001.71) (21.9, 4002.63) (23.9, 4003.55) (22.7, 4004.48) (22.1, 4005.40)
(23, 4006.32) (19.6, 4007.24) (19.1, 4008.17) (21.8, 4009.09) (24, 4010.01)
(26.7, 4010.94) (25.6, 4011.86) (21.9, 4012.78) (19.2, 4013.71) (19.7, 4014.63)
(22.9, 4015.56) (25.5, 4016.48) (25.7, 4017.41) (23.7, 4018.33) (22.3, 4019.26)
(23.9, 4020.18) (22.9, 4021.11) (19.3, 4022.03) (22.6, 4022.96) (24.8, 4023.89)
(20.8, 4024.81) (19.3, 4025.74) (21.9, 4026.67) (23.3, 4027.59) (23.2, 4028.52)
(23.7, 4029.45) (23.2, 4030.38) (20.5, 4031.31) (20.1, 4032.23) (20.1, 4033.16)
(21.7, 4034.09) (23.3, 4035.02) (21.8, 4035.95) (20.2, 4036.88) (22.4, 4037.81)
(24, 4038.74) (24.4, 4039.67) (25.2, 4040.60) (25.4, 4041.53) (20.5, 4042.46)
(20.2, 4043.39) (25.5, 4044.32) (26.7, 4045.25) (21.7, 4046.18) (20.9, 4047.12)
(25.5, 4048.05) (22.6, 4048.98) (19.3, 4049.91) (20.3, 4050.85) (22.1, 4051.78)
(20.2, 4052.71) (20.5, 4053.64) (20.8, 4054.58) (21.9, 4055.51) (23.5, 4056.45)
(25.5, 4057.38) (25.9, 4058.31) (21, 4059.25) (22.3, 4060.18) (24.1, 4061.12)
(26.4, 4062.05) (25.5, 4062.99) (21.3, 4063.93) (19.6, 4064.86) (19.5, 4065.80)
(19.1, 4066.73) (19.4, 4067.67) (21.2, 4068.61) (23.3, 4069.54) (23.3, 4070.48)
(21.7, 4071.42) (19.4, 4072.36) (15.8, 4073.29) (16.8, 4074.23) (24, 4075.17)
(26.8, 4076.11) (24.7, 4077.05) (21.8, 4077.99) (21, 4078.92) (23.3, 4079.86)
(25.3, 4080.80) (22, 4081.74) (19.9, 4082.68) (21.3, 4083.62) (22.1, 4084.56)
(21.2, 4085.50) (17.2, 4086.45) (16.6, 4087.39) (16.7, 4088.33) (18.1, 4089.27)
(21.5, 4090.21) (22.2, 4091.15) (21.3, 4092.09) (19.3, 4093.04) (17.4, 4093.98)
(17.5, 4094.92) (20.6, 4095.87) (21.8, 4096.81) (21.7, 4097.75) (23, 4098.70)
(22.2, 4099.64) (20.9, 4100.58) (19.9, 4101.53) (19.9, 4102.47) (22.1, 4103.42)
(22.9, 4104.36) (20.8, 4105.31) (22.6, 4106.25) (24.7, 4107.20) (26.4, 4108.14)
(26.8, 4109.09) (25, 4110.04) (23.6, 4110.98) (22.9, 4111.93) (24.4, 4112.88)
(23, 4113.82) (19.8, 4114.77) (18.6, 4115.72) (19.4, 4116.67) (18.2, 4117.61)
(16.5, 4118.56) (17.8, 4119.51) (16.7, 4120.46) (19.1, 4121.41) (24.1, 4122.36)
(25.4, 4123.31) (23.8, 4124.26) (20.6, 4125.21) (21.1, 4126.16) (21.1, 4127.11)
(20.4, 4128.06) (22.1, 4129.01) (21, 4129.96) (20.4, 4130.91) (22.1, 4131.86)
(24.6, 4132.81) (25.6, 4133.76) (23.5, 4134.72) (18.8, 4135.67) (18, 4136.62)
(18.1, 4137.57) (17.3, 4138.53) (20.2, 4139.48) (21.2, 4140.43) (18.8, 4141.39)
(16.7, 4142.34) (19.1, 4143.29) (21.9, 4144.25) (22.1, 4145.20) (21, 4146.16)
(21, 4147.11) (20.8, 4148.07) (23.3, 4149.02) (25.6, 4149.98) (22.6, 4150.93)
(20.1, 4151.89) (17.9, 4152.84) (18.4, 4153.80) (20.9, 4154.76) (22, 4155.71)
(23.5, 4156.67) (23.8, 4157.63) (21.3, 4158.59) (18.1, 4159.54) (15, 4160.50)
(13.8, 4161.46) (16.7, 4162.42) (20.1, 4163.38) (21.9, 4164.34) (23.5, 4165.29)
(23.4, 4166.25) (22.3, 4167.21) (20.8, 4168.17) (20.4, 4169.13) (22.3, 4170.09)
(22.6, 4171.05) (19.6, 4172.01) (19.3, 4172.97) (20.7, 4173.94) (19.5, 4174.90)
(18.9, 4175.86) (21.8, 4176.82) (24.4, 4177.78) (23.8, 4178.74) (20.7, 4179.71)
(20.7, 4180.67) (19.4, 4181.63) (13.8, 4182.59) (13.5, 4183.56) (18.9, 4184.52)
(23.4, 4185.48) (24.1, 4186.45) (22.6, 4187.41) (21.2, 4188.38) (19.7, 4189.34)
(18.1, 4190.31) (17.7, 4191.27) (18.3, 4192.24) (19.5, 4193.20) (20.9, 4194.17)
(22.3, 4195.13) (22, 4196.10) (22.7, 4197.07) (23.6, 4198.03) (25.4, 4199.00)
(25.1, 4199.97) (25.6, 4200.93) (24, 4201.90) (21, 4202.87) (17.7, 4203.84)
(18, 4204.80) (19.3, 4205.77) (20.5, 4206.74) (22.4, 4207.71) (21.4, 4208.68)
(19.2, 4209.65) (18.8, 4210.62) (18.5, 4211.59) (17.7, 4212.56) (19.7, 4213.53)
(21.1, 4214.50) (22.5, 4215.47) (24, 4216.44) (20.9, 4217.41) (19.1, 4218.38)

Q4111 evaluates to 1.3 angstrom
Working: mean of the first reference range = 22.2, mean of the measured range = 21.1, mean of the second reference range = 20.8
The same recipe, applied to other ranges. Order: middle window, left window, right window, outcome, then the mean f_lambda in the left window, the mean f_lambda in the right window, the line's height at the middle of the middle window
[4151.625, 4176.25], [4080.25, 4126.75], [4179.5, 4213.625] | 0.54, 21.1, 20.5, 20.7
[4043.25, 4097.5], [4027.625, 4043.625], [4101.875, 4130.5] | 1.47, 22.4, 21.7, 22.1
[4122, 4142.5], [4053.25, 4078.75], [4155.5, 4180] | 0.02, 22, 20.8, 21.2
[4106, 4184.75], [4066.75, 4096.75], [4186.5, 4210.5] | 0.42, 20.7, 21.2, 21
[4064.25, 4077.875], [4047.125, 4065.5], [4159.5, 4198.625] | 0.70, 22.5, 20.3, 22.2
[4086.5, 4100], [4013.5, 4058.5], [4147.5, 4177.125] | 1.10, 22.5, 20.7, 21.6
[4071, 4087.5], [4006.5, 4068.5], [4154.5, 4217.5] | 0.49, 22.4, 20.7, 21.9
